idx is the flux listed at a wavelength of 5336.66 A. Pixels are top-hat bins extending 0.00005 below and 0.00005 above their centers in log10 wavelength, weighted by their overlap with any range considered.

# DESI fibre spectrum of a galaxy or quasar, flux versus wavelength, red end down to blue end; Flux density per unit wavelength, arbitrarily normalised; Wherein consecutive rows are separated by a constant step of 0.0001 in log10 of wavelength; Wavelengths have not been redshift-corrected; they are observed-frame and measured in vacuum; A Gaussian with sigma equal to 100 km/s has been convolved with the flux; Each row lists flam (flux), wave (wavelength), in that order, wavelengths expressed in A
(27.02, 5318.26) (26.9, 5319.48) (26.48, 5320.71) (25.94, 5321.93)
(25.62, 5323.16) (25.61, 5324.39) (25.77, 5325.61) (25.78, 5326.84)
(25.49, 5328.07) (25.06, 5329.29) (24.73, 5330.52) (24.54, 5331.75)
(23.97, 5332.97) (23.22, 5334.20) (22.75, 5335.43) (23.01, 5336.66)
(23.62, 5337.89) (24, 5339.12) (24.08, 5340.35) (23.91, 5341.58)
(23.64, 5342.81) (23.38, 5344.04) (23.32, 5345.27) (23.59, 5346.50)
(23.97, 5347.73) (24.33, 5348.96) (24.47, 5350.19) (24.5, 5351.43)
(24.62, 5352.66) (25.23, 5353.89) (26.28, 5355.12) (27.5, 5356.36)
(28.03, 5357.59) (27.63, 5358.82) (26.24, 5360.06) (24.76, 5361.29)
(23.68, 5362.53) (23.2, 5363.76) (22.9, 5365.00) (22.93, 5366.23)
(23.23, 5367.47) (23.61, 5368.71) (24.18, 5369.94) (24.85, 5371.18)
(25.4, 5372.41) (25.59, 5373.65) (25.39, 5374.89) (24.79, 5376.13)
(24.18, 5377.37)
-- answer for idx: 23.01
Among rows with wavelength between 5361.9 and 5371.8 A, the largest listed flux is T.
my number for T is 24.85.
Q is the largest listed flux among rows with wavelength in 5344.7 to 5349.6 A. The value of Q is 24.33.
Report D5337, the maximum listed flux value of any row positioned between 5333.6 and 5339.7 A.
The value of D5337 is 24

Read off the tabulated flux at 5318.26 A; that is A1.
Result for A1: 27.02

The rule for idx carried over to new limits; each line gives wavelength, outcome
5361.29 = 24.76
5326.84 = 25.78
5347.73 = 23.97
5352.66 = 24.62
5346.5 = 23.59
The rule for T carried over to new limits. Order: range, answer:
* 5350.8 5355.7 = 26.28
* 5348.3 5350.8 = 24.47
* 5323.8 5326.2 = 25.77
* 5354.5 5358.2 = 28.03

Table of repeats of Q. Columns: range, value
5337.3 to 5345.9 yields 24.08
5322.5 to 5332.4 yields 25.78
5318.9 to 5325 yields 26.9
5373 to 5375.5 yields 25.59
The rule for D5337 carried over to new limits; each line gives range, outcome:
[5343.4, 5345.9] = 23.38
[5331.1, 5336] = 24.54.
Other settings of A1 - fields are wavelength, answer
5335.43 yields 22.75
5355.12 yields 26.28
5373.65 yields 25.59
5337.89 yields 23.62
